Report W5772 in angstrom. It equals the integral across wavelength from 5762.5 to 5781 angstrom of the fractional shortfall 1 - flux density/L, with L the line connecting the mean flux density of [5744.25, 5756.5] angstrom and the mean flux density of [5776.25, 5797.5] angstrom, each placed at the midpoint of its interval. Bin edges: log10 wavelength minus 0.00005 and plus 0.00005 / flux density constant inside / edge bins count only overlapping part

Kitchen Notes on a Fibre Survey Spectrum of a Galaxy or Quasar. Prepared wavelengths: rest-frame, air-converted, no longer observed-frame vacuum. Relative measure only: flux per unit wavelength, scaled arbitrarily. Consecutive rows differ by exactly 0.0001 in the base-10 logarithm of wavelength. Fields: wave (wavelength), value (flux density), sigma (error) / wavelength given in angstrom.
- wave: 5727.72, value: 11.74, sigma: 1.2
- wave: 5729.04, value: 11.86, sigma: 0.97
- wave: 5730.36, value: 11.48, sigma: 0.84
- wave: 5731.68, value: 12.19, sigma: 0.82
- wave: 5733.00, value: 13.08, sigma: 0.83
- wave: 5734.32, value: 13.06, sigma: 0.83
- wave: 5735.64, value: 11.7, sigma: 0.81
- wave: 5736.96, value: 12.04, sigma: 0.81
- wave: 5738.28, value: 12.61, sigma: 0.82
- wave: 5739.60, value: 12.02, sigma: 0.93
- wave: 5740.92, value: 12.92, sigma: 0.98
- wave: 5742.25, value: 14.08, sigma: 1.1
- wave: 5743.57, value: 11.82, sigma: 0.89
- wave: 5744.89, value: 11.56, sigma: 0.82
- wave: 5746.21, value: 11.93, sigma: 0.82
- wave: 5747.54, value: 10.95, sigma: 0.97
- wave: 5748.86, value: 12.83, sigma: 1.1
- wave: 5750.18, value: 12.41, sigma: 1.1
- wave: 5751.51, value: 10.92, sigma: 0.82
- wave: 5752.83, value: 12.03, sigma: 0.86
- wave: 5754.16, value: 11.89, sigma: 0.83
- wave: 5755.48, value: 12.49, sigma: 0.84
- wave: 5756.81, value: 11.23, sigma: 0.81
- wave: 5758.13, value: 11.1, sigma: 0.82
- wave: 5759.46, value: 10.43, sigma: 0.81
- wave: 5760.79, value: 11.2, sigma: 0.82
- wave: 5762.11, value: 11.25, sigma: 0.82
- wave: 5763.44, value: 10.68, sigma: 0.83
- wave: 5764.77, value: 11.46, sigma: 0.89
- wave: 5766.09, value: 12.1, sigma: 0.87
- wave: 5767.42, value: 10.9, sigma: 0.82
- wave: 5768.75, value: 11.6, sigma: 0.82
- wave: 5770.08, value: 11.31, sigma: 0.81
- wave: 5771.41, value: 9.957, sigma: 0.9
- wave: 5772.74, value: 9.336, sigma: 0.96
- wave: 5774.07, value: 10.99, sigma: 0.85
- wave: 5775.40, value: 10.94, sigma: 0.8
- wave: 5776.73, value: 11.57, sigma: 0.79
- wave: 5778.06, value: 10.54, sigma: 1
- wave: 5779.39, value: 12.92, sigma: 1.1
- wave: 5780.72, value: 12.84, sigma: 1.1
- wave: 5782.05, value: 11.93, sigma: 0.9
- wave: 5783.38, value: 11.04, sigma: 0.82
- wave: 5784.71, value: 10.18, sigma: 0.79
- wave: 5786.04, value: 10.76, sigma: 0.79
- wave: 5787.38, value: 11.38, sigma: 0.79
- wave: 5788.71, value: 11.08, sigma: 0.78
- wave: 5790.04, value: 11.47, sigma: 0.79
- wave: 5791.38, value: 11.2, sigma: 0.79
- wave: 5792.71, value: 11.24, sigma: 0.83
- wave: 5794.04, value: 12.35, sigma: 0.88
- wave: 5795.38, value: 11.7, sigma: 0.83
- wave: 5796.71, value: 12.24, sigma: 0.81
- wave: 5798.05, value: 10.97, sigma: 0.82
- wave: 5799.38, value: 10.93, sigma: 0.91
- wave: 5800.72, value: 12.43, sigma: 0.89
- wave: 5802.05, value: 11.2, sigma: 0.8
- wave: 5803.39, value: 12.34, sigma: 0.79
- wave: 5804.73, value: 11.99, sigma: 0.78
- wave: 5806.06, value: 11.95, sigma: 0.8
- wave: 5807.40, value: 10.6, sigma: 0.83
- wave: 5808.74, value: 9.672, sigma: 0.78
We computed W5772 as 0.8 angstrom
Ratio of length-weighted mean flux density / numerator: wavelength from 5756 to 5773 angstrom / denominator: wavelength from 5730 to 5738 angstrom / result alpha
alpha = 0.89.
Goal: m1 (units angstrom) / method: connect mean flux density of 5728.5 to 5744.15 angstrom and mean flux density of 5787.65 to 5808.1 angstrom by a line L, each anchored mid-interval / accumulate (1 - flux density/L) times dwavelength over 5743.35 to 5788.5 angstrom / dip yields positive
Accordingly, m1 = 2.4 angstrom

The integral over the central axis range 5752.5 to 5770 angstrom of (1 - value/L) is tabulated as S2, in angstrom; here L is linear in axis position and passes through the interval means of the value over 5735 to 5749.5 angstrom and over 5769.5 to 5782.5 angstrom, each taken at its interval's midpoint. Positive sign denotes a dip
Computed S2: 0.4 angstrom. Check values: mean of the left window 12.2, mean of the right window 11.2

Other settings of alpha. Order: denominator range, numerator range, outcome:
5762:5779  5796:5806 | 1.07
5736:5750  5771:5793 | 0.91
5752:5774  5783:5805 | 1.02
